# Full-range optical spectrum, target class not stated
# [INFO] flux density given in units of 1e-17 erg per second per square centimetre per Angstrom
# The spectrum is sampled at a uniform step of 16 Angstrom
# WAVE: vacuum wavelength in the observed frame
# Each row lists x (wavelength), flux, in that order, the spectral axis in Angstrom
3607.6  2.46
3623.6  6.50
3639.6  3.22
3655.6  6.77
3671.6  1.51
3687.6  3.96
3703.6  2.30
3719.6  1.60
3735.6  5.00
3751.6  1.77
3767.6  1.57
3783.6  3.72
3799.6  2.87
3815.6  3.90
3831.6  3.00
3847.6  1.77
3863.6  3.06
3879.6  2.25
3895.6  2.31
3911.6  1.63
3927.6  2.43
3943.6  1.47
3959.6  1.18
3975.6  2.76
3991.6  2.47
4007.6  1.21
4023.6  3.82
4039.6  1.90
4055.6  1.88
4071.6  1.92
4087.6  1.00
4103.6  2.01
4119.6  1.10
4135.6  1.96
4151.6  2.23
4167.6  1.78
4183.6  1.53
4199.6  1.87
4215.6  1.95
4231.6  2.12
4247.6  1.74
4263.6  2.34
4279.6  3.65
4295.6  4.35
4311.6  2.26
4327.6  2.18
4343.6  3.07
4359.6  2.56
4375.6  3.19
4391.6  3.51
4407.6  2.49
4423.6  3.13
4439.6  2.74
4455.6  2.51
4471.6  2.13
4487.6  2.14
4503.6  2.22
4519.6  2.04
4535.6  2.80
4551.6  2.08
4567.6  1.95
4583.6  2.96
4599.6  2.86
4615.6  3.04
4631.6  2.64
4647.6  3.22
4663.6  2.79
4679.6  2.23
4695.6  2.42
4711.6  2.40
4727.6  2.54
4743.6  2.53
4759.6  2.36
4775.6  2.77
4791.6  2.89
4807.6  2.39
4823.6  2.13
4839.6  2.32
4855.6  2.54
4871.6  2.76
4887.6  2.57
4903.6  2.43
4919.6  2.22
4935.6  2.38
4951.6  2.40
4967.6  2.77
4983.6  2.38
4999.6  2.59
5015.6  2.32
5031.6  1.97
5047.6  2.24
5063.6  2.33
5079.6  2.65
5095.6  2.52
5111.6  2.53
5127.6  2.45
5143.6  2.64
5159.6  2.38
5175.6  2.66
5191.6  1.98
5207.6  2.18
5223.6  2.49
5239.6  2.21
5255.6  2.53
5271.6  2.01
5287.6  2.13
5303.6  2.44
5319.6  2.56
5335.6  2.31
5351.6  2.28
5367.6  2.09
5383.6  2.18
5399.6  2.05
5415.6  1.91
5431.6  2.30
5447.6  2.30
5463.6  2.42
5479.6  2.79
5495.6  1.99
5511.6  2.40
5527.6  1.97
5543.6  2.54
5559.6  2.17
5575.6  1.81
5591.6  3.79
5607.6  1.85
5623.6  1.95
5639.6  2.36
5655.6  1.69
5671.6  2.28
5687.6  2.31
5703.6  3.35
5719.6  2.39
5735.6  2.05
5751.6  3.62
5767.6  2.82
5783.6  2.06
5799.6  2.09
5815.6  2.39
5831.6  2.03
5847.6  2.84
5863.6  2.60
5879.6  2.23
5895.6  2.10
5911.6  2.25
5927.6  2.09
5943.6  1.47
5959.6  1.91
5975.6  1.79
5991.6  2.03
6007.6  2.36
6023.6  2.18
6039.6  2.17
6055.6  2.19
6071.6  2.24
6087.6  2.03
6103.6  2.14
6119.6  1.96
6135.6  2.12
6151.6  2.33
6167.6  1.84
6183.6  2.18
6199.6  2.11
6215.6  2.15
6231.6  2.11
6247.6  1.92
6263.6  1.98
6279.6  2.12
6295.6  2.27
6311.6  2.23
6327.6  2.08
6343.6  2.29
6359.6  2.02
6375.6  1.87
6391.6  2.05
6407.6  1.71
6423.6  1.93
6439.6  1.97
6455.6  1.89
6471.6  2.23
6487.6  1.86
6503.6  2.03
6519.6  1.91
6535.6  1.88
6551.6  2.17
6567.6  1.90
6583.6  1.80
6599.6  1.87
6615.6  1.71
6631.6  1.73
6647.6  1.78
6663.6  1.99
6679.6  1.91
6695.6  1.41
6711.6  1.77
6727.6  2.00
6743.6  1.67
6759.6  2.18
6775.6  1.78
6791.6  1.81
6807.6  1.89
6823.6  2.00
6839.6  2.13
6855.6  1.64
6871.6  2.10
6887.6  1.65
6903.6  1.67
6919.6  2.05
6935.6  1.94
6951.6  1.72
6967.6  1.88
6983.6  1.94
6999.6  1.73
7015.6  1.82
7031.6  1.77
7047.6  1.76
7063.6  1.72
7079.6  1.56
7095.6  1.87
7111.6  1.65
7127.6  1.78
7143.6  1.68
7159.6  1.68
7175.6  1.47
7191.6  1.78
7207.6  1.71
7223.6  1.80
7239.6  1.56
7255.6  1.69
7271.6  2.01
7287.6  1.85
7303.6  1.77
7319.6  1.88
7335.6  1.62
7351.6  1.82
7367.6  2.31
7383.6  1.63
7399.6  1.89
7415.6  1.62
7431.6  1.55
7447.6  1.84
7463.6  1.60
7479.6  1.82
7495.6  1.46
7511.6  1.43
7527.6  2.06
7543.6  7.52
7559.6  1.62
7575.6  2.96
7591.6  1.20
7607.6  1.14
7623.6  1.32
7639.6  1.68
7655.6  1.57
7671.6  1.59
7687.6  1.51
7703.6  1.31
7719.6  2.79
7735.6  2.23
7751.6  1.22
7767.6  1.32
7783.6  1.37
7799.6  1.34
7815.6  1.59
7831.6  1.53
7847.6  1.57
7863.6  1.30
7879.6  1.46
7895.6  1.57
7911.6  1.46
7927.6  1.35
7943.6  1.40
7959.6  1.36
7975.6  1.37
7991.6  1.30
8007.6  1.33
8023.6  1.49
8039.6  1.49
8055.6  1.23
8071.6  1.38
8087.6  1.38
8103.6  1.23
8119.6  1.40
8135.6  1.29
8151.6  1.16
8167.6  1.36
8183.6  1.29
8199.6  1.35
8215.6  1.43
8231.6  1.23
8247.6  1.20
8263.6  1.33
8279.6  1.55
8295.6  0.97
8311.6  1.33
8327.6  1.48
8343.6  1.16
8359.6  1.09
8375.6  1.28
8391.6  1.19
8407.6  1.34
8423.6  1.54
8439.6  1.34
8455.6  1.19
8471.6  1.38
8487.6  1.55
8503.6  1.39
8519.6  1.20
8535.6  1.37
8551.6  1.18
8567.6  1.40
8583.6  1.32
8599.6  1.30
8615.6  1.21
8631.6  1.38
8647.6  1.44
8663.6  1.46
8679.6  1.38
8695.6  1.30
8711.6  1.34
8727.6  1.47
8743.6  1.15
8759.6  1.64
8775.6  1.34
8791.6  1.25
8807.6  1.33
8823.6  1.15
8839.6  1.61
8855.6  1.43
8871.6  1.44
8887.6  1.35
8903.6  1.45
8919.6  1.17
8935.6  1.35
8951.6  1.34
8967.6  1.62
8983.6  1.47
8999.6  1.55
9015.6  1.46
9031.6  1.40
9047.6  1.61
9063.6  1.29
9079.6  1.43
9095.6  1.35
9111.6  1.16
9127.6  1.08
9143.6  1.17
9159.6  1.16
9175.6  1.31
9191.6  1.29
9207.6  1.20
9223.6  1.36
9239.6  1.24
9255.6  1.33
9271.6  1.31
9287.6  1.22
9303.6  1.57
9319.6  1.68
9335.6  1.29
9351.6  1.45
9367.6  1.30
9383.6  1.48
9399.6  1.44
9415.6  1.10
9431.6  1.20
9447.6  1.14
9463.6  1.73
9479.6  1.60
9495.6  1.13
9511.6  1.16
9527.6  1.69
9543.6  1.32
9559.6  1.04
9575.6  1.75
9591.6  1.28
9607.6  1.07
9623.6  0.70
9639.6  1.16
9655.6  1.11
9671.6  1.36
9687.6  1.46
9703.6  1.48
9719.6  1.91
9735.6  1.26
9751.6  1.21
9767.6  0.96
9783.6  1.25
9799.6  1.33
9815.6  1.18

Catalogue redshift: 0.150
